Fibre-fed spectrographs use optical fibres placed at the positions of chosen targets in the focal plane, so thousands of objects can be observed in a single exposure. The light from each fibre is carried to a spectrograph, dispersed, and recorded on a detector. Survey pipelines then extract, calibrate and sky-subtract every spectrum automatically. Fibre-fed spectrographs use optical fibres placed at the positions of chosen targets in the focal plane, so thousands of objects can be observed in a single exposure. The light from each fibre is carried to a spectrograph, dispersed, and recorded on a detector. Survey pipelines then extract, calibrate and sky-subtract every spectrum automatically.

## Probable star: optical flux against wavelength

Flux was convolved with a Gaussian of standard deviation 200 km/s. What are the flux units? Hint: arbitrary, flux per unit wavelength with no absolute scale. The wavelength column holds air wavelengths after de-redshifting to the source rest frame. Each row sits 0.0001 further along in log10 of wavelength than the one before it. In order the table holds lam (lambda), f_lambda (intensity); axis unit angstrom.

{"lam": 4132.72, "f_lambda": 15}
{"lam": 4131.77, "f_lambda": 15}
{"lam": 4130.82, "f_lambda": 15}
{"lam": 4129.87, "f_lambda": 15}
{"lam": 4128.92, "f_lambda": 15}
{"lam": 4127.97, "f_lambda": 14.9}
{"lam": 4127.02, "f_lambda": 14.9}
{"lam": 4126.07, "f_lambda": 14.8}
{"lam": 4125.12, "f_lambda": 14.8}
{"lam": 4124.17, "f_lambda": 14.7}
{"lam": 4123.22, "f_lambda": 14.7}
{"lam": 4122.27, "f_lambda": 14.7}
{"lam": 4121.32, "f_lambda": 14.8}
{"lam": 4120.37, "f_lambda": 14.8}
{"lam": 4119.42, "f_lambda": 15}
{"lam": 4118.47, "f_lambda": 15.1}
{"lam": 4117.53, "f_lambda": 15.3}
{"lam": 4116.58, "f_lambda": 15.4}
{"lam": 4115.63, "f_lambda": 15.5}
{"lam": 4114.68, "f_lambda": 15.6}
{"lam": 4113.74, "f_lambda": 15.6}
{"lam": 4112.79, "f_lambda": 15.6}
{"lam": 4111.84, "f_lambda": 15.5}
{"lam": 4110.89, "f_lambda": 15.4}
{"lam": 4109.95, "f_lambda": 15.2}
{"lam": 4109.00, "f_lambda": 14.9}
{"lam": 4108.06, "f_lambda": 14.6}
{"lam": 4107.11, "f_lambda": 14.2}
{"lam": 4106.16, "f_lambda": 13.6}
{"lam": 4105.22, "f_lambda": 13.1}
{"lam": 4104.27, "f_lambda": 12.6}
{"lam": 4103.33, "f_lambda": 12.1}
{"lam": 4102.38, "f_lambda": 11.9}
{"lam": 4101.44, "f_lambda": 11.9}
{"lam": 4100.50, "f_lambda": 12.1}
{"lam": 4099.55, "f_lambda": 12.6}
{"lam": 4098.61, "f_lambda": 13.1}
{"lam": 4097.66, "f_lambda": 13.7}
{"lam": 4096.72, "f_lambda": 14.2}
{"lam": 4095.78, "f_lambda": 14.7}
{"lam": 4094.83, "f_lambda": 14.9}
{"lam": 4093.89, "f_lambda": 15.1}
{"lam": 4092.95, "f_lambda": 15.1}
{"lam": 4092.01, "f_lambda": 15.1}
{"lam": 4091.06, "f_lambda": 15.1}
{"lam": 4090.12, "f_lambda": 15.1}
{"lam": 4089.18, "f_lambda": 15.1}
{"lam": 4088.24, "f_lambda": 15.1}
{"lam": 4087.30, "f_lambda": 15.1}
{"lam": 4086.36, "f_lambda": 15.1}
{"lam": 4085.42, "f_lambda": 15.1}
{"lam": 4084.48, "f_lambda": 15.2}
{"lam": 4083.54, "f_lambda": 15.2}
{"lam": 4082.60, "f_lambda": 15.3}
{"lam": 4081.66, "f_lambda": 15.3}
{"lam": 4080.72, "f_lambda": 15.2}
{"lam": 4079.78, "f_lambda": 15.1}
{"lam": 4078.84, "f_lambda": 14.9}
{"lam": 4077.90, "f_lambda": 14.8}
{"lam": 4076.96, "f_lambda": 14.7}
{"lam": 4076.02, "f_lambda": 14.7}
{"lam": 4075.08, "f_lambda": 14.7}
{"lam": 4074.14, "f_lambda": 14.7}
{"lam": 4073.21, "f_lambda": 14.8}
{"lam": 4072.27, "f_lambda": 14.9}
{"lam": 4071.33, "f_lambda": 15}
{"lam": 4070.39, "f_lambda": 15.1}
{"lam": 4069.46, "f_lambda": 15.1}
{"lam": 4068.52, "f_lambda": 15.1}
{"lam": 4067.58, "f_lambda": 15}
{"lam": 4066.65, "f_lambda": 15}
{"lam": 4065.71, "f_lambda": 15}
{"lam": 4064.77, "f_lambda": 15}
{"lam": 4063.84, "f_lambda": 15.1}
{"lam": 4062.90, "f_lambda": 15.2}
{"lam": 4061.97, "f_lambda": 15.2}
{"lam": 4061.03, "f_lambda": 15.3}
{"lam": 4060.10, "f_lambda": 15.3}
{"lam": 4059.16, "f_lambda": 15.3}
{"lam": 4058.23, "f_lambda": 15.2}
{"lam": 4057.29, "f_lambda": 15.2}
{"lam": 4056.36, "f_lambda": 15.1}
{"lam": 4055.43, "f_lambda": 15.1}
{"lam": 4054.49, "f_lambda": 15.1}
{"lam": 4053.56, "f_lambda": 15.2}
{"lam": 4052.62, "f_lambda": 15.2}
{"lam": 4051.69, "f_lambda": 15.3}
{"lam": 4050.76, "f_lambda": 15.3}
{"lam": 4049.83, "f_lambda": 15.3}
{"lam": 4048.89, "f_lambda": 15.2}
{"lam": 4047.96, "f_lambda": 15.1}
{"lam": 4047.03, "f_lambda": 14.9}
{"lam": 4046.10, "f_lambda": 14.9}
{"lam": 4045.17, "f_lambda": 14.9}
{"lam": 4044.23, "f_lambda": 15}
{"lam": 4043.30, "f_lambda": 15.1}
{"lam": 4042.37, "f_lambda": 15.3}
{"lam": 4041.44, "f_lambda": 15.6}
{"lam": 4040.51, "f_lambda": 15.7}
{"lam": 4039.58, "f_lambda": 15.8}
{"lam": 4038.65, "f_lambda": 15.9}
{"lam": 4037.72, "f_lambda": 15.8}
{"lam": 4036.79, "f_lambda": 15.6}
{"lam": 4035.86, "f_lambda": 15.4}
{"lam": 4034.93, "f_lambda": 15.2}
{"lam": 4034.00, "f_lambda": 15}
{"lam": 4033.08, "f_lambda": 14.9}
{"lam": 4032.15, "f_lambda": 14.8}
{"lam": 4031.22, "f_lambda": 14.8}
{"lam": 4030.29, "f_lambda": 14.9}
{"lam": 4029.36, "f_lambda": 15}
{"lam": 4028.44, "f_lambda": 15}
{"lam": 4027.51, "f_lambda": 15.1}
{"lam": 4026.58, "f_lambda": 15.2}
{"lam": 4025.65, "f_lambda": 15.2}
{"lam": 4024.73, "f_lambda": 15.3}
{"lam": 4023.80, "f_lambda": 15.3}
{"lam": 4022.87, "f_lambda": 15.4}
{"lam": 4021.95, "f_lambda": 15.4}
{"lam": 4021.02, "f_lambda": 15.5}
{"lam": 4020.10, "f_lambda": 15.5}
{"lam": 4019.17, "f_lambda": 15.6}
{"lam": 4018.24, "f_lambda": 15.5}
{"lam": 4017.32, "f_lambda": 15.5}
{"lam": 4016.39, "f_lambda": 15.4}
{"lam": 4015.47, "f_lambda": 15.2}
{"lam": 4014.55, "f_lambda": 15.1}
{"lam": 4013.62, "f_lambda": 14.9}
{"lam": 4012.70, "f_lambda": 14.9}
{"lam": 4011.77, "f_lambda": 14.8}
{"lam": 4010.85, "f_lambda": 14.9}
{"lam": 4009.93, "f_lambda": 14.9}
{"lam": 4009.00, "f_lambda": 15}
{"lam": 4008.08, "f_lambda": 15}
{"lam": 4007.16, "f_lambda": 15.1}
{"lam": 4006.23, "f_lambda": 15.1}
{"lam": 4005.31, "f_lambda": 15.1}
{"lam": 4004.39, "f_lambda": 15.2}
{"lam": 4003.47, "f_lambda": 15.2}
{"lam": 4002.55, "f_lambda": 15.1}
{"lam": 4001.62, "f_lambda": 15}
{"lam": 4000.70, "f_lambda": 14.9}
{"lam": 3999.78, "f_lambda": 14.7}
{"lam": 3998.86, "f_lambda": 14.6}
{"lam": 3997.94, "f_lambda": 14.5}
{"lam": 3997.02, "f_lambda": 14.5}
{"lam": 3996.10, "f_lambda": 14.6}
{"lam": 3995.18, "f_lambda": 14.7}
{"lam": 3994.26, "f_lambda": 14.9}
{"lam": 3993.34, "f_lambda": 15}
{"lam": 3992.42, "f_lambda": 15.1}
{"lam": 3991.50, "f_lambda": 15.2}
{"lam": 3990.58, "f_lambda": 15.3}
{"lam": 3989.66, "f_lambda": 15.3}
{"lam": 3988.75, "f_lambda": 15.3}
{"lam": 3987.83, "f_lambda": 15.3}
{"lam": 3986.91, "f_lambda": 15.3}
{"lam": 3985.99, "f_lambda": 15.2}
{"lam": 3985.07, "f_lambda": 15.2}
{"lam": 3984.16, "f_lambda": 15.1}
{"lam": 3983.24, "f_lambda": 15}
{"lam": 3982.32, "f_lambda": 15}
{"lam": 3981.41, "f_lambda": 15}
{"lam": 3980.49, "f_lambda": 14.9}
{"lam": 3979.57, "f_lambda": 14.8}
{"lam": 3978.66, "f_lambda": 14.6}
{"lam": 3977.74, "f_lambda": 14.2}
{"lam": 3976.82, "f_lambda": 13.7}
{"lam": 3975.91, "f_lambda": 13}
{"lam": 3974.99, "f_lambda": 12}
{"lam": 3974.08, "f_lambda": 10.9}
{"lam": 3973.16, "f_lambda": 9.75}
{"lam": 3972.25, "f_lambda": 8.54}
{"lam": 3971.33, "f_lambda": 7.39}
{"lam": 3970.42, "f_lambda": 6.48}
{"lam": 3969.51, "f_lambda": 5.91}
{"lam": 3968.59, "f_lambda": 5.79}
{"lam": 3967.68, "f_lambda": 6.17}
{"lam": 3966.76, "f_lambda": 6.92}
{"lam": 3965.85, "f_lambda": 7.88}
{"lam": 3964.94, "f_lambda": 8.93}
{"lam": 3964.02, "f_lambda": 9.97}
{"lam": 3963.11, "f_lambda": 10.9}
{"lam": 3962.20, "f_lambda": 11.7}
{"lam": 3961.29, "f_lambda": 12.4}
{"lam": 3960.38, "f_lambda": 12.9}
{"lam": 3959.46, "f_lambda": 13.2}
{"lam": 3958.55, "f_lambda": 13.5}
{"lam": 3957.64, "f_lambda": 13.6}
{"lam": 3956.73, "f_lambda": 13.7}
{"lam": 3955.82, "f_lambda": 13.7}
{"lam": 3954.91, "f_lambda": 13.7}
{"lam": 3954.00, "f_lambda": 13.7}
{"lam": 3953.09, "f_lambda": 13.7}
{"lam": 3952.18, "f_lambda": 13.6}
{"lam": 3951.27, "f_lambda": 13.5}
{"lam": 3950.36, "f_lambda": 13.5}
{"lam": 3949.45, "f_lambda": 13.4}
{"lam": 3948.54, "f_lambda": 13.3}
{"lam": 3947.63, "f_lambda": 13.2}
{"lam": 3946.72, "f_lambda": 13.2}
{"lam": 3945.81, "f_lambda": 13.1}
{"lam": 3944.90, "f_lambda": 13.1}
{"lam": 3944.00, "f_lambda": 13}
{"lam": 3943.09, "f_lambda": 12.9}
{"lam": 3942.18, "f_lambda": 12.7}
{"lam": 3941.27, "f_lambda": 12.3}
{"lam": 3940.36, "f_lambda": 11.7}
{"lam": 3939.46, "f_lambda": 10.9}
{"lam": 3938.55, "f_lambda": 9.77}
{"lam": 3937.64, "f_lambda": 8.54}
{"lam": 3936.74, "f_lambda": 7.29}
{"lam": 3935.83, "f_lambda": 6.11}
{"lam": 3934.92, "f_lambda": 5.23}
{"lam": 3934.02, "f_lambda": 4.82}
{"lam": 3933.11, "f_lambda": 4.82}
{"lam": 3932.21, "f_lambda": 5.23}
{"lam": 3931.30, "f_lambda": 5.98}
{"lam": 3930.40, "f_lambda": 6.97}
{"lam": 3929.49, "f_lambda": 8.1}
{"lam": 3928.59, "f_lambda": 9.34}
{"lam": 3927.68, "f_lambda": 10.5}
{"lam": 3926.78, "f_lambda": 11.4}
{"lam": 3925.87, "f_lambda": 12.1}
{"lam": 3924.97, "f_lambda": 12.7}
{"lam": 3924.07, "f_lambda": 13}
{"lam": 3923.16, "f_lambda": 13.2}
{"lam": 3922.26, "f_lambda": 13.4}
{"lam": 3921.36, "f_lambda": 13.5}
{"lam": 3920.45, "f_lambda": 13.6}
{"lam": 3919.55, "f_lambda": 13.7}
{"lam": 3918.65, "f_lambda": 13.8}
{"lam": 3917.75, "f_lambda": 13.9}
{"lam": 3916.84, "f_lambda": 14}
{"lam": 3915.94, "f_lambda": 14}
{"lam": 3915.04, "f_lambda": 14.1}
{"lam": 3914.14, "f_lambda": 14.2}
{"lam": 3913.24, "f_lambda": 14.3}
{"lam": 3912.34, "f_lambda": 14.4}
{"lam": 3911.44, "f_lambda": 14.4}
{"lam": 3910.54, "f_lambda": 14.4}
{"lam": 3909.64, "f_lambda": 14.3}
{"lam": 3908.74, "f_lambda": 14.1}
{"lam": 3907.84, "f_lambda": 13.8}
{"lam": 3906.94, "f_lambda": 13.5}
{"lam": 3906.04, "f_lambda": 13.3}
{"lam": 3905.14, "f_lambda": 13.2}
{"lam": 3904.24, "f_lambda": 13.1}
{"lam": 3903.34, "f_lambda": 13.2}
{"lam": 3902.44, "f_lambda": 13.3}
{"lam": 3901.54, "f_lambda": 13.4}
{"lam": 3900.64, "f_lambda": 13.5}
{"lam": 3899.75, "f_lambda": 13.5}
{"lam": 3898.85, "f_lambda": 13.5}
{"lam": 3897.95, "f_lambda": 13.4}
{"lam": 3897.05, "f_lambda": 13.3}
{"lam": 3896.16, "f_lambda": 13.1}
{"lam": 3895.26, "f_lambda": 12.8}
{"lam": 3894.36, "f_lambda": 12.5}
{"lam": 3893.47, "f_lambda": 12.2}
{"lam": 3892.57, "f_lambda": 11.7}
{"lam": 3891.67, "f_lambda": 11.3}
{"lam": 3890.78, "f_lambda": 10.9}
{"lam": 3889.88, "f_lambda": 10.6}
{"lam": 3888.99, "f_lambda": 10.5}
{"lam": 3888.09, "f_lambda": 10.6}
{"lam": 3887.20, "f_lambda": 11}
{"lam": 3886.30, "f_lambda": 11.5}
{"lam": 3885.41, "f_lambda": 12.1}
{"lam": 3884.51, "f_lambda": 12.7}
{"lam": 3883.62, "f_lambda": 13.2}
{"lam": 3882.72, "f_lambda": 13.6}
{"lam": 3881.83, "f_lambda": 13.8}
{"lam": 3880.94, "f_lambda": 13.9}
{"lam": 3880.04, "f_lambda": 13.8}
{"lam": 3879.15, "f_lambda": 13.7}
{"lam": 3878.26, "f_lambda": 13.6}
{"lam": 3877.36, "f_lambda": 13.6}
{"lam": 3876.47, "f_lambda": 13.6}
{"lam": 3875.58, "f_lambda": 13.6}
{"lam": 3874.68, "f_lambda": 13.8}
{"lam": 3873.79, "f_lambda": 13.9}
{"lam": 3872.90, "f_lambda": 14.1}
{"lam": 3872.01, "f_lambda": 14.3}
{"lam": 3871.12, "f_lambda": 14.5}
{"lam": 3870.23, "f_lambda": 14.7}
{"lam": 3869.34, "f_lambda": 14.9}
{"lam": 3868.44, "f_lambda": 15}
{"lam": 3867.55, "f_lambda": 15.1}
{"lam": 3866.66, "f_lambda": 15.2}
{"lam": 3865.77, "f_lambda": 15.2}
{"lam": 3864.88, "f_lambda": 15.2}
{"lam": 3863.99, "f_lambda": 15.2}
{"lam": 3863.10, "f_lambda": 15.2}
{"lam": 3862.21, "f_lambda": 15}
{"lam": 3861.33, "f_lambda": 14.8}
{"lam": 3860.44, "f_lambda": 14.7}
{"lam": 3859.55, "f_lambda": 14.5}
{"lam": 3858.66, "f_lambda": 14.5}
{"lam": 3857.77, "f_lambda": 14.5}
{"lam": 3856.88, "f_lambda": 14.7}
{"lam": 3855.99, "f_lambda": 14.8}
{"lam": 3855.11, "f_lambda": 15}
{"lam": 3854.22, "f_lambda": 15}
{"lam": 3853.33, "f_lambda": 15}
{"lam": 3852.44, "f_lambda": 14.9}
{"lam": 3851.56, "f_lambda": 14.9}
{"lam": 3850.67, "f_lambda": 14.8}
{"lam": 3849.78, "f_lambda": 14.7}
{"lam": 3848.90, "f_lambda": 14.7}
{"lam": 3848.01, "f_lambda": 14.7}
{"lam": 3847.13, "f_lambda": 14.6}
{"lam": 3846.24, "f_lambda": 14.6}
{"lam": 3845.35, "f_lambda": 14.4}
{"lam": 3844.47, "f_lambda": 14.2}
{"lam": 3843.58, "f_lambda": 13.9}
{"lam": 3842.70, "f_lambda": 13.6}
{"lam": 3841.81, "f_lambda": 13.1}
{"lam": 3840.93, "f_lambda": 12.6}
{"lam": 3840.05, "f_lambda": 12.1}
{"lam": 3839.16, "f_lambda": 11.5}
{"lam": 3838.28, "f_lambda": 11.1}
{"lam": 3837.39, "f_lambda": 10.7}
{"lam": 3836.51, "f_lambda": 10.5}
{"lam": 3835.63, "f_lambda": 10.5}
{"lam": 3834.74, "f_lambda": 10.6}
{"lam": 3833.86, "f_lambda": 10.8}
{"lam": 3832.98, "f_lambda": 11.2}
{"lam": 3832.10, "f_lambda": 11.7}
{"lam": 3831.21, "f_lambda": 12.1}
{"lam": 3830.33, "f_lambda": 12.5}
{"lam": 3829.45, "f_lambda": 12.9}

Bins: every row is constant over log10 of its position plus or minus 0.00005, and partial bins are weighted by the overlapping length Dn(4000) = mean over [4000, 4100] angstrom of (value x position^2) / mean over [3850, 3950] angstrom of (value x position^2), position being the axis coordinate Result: 1.27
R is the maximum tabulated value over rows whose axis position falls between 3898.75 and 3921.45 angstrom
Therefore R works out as 14.4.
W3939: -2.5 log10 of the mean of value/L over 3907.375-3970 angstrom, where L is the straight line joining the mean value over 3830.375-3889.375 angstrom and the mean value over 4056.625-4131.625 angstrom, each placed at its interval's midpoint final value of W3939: 0.21 mag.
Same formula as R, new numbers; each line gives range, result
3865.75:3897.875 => 15.2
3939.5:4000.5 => 15.3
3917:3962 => 13.9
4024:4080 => 15.9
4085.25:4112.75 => 15.5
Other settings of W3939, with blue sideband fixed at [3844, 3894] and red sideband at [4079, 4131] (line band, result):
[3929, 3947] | 0.456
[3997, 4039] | -0.059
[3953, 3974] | 0.335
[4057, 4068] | -0.049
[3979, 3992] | -0.067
